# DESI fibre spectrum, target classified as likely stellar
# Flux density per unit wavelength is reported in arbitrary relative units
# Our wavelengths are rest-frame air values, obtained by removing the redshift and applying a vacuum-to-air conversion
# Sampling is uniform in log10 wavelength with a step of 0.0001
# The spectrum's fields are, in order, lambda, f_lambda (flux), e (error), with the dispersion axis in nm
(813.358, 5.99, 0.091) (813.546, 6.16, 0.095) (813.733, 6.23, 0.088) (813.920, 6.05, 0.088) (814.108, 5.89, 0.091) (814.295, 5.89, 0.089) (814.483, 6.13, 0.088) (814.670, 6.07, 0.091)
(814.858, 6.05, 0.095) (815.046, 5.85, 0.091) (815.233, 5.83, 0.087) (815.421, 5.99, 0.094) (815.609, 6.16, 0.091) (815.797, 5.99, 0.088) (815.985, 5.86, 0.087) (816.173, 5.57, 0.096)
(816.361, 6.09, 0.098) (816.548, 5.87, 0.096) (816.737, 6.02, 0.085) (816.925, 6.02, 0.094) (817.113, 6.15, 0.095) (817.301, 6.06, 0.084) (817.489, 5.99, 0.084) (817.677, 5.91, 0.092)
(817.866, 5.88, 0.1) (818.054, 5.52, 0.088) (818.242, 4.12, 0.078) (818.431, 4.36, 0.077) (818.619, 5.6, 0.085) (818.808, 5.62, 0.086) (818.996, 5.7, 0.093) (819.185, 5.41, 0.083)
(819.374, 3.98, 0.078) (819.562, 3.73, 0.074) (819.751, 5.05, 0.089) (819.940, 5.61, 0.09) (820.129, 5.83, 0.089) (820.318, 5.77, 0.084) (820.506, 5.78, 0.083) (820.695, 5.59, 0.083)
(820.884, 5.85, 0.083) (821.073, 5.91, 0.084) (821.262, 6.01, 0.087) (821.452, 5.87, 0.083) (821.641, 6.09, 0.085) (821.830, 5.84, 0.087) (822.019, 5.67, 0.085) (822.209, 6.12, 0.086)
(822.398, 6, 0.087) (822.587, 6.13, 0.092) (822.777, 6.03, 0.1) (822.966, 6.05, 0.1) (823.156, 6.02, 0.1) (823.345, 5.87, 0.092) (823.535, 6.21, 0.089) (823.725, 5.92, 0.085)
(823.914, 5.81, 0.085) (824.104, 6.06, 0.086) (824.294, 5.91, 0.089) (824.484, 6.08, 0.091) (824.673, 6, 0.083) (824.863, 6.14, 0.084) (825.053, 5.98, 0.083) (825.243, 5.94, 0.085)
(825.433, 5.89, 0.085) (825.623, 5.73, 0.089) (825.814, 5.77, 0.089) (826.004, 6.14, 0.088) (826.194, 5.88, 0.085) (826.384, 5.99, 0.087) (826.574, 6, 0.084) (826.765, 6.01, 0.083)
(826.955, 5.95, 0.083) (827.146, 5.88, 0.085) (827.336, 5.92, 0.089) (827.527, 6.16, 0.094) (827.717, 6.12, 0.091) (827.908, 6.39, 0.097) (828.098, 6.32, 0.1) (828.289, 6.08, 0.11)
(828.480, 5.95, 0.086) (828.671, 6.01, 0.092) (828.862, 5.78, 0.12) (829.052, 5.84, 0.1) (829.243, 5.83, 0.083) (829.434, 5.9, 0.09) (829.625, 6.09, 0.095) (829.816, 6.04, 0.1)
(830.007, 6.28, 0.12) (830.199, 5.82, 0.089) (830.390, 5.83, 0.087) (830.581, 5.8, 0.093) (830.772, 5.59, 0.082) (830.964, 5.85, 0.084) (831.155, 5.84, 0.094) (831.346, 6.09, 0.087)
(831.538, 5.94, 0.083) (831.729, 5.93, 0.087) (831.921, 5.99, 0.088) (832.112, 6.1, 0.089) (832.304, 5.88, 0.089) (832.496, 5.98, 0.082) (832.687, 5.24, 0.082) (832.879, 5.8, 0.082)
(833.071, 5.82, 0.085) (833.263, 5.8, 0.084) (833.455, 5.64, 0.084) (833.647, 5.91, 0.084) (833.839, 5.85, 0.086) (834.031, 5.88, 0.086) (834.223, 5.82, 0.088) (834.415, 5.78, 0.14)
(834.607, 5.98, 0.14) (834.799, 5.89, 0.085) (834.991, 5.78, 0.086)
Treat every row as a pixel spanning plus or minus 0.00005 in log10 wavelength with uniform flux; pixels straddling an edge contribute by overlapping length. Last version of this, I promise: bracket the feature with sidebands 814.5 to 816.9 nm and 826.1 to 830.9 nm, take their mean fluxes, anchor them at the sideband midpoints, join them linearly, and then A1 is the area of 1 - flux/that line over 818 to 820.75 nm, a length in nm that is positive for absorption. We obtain 0.37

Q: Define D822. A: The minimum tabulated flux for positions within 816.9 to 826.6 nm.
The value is 3.73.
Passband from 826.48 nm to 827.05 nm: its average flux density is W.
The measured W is 5.98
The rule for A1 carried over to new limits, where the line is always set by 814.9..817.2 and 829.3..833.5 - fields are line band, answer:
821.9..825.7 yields -0.042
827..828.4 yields -0.053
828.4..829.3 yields 0.001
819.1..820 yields 0.185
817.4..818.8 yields 0.138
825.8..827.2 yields -0.015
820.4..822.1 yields 0.023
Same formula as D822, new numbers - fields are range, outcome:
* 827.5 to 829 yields 5.78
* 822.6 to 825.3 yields 5.81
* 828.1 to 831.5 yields 5.59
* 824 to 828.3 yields 5.73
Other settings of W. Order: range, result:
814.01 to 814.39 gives 5.88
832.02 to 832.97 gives 5.8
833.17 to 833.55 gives 5.72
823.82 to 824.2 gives 5.93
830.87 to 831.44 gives 5.93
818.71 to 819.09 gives 5.66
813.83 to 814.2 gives 5.96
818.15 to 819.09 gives 5.08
